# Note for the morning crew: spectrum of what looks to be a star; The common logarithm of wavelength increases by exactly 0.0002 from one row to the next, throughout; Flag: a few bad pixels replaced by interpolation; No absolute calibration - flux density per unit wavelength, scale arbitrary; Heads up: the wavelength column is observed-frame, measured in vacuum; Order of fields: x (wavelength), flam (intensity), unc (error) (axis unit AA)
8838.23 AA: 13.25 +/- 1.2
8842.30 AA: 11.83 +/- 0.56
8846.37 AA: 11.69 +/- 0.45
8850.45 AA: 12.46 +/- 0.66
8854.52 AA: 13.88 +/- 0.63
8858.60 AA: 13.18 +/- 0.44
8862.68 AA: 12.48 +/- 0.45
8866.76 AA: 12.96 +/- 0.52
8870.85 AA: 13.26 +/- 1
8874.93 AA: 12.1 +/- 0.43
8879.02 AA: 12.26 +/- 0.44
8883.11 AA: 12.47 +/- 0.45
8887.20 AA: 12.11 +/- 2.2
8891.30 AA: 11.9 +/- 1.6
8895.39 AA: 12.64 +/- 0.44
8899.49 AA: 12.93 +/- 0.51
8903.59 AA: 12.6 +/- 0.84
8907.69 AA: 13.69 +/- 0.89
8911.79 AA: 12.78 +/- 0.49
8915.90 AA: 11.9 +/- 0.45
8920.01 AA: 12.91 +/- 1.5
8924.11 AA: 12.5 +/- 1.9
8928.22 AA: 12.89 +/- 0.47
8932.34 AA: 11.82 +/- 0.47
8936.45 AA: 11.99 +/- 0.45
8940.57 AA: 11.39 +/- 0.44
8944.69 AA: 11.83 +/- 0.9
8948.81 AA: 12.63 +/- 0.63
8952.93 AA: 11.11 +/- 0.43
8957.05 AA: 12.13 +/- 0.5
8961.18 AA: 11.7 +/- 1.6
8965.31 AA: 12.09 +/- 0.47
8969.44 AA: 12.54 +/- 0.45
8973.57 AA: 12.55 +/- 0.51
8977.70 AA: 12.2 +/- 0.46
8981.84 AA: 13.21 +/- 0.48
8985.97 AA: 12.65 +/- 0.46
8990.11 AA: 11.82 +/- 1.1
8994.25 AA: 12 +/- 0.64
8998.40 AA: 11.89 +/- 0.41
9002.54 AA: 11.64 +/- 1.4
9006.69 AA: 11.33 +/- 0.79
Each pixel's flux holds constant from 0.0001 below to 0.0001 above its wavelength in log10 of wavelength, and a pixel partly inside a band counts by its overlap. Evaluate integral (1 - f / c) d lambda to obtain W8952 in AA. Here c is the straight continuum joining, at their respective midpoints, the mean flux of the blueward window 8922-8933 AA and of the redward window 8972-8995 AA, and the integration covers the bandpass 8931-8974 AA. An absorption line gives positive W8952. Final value 1.7 AA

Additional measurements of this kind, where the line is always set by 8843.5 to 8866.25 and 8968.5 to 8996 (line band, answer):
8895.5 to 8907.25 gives -0.2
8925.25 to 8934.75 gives 0.1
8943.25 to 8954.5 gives 0.6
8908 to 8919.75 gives 0.0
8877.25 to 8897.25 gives 0.6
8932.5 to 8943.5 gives 0.7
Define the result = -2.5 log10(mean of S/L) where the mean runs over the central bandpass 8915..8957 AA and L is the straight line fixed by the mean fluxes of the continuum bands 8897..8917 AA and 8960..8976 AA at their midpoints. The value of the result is 0.04 mag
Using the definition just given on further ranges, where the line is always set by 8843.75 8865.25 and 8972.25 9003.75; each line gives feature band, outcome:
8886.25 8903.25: 0.013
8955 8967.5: 0.034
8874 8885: 0.030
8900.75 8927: -0.020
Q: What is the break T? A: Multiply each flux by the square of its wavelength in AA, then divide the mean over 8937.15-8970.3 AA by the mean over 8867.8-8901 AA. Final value 1.0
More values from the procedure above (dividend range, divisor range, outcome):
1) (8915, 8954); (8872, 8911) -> 0.98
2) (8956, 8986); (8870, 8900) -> 1.02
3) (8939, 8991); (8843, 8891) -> 0.99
